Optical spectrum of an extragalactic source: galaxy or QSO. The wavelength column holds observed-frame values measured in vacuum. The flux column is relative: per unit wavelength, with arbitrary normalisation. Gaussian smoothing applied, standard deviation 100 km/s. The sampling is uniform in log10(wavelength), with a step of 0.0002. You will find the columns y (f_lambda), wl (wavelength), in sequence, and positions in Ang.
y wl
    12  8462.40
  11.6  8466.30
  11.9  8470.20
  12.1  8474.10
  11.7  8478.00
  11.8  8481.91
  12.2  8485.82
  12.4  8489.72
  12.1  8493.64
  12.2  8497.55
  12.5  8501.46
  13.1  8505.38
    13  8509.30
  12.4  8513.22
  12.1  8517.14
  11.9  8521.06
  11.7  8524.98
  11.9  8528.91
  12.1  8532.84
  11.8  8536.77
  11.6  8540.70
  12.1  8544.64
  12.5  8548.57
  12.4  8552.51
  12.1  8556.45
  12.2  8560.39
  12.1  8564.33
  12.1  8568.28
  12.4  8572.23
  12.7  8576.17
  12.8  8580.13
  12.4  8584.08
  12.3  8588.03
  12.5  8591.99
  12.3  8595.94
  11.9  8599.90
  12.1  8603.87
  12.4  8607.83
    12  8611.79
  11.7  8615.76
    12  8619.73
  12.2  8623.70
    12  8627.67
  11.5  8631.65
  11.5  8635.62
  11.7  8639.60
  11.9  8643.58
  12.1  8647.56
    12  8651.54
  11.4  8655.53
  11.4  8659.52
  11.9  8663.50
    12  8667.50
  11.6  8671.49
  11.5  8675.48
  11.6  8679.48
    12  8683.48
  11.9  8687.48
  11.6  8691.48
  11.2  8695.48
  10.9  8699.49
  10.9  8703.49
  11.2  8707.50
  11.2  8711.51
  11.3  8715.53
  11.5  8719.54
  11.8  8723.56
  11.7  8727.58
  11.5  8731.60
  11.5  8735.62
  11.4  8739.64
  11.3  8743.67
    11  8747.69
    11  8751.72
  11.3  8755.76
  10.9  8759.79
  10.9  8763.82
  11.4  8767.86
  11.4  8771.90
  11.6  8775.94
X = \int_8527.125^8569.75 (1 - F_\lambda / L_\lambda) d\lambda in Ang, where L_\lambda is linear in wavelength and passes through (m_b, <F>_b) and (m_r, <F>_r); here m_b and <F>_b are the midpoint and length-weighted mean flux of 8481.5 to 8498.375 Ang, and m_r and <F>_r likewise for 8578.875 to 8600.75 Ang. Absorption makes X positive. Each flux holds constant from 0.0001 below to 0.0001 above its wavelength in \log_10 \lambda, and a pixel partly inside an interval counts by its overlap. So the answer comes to 0.7 Ang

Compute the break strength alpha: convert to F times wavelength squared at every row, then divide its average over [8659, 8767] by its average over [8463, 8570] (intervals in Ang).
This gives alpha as 0.98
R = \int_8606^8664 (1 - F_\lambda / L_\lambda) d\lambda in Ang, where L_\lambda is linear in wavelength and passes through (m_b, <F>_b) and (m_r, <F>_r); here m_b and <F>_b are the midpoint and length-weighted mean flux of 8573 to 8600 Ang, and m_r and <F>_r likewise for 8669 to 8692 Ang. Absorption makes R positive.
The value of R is 1.1 Ang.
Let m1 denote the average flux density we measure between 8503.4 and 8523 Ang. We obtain 12.5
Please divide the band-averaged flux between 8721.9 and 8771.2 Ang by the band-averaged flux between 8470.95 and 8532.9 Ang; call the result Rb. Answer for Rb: 0.9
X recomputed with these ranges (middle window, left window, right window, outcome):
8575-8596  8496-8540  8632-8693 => -0.90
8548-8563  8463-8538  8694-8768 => -0.44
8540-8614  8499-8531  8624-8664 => -1.34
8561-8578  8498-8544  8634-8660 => -0.42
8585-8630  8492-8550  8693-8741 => -1.17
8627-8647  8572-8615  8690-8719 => 0.26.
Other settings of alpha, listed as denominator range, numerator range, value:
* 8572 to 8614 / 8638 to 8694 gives 0.97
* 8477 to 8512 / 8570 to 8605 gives 1.02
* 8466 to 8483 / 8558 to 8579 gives 1.06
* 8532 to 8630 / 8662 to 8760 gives 0.97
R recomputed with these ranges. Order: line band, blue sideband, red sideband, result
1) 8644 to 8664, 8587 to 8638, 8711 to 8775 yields 0.07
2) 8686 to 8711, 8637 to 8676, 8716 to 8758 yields 0.65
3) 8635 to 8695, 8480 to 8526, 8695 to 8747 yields -0.78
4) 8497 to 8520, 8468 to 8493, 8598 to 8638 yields -1.05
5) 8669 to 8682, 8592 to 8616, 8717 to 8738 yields 0.24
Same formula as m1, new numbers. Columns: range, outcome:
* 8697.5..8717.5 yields 11.1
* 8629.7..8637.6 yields 11.5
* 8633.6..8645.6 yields 11.7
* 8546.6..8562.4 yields 12.3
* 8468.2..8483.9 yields 11.9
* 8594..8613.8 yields 12.1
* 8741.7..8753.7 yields 11.1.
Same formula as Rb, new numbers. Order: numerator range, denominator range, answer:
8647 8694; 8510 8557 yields 0.97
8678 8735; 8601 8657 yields 0.96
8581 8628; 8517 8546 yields 1.02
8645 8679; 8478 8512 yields 0.95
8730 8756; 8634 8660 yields 0.96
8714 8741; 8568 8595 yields 0.92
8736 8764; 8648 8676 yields 0.95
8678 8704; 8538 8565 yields 0.95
